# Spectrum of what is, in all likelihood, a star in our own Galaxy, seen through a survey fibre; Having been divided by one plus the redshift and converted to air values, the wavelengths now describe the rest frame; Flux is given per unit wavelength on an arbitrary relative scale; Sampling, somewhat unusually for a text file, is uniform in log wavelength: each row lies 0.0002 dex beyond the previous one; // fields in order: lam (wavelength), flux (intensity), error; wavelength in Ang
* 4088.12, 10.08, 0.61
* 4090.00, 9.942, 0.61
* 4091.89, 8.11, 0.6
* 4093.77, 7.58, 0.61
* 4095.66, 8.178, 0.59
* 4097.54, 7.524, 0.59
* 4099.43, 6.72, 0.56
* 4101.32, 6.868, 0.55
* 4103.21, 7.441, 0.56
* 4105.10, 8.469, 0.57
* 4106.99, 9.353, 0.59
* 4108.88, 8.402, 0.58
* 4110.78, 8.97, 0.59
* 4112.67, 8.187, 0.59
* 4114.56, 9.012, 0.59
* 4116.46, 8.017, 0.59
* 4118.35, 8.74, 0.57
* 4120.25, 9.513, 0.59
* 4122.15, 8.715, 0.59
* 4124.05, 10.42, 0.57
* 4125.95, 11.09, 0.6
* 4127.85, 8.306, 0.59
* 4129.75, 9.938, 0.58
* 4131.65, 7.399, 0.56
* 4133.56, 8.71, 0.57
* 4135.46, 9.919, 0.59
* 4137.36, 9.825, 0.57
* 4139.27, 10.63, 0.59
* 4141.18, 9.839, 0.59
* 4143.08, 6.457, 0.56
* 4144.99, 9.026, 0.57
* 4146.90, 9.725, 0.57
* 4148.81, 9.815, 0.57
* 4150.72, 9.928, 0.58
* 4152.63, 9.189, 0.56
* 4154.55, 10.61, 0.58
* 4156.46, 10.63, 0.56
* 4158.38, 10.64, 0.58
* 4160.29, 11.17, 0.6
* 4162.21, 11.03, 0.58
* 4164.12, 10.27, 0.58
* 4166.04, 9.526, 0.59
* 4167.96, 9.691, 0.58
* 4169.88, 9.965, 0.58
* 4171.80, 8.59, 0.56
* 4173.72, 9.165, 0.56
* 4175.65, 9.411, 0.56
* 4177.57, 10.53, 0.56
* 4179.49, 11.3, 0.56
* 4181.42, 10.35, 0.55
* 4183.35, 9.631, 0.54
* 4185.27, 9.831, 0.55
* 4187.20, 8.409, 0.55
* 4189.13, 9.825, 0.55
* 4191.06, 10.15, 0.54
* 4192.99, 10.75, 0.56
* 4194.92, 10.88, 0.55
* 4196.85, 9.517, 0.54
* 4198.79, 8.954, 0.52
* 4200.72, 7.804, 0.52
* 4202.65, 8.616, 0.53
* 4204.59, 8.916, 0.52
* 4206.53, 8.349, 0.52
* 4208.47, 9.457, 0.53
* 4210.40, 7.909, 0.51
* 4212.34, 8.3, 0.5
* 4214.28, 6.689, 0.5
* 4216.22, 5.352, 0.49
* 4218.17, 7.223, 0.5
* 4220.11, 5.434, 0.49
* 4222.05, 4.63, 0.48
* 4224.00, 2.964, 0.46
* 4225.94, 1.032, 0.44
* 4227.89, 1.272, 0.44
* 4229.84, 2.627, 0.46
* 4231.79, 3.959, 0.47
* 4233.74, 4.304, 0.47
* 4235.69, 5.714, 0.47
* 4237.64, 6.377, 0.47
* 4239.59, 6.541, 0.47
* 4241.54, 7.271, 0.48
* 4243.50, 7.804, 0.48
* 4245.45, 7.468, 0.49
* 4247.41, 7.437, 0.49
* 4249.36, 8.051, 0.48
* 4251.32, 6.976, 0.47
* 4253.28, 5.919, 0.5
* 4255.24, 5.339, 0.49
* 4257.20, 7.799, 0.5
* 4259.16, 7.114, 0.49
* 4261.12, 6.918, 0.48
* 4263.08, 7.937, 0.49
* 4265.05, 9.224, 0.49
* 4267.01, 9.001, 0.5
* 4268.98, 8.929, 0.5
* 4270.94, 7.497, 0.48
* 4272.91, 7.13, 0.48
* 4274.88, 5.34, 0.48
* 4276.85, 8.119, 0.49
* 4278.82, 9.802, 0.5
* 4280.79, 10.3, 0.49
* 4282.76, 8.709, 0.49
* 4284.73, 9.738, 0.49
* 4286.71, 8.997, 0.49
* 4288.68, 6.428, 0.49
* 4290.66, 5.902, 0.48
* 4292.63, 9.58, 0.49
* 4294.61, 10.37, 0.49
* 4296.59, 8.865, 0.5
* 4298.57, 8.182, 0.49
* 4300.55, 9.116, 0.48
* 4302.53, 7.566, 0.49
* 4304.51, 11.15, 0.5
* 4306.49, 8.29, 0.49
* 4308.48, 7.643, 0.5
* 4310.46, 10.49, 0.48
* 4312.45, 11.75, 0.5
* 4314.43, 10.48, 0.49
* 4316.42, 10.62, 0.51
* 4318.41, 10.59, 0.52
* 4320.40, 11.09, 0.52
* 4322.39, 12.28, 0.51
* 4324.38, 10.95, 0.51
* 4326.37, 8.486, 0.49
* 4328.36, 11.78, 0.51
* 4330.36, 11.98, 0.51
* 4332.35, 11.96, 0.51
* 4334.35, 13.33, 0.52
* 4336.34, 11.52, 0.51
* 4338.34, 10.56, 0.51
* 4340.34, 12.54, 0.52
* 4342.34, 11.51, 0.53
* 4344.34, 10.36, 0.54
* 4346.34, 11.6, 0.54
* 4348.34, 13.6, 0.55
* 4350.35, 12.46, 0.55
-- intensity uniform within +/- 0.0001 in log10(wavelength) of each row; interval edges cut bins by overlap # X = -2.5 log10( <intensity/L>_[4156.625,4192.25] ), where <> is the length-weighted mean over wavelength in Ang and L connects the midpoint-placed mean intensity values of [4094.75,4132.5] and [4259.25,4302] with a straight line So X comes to -0.18 mag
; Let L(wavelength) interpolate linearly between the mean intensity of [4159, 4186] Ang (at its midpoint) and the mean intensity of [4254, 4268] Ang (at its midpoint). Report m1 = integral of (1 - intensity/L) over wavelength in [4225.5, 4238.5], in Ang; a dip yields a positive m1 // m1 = 7.24 Ang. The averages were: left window 10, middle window 3.69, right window 7.59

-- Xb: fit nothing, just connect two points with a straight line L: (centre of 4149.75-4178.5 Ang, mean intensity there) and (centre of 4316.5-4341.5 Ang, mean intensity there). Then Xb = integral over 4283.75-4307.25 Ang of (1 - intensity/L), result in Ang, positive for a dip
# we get 5.1 Ang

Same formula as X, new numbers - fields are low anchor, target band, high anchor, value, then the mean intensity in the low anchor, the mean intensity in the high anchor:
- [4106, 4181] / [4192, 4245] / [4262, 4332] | 0.383 mag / 9.54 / 9.29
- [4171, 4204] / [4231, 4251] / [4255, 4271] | 0.268 mag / 9.63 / 7.88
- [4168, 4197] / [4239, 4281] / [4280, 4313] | 0.214 mag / 9.89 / 8.96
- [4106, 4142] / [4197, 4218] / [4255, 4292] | 0.061 mag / 9.21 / 7.98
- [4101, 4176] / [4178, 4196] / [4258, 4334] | -0.092 mag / 9.34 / 9.26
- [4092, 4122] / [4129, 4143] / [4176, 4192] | -0.047 mag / 8.21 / 9.98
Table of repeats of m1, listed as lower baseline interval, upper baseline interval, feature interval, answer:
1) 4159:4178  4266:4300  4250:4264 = 3.00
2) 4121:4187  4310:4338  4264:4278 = 3.70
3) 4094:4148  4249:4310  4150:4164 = -2.99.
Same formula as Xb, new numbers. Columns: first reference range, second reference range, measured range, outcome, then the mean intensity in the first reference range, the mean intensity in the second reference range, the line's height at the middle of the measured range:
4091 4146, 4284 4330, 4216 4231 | 8.9 Ang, 8.67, 9.61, 9.2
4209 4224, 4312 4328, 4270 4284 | 1.3 Ang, 6.36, 10.8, 8.95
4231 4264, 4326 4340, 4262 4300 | 0.5 Ang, 6.66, 11.6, 8.58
